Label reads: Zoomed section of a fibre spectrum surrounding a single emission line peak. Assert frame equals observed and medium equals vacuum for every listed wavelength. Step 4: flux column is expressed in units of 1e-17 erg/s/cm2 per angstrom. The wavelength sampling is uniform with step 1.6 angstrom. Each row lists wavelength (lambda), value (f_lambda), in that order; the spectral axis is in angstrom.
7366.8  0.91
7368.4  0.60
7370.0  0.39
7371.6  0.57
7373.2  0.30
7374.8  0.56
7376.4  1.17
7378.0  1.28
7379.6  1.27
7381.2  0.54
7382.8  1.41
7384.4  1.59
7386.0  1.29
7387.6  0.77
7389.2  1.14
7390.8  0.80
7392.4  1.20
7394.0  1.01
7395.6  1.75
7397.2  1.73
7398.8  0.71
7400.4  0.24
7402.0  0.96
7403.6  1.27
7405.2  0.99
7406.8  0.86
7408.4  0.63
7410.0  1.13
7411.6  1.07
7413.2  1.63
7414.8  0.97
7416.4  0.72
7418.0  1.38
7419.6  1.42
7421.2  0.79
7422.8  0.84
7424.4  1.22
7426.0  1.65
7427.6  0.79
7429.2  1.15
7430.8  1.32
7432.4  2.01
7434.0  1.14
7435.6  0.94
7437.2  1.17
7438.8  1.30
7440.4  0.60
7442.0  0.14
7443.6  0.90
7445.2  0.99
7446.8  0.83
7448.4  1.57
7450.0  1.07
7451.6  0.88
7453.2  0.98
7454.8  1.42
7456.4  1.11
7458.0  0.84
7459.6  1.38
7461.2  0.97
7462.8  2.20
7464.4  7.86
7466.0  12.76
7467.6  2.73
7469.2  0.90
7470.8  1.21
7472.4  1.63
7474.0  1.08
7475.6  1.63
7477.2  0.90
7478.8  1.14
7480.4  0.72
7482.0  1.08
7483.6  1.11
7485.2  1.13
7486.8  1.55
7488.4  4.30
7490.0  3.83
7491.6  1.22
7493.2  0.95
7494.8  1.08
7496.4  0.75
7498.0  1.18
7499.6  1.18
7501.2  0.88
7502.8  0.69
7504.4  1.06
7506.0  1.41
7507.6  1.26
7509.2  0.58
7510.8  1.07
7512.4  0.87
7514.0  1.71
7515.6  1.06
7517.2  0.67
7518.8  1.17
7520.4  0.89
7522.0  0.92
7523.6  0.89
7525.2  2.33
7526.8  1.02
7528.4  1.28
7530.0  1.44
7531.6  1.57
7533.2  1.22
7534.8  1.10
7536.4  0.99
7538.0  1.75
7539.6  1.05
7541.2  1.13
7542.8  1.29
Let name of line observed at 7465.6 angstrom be H-alpha 6563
